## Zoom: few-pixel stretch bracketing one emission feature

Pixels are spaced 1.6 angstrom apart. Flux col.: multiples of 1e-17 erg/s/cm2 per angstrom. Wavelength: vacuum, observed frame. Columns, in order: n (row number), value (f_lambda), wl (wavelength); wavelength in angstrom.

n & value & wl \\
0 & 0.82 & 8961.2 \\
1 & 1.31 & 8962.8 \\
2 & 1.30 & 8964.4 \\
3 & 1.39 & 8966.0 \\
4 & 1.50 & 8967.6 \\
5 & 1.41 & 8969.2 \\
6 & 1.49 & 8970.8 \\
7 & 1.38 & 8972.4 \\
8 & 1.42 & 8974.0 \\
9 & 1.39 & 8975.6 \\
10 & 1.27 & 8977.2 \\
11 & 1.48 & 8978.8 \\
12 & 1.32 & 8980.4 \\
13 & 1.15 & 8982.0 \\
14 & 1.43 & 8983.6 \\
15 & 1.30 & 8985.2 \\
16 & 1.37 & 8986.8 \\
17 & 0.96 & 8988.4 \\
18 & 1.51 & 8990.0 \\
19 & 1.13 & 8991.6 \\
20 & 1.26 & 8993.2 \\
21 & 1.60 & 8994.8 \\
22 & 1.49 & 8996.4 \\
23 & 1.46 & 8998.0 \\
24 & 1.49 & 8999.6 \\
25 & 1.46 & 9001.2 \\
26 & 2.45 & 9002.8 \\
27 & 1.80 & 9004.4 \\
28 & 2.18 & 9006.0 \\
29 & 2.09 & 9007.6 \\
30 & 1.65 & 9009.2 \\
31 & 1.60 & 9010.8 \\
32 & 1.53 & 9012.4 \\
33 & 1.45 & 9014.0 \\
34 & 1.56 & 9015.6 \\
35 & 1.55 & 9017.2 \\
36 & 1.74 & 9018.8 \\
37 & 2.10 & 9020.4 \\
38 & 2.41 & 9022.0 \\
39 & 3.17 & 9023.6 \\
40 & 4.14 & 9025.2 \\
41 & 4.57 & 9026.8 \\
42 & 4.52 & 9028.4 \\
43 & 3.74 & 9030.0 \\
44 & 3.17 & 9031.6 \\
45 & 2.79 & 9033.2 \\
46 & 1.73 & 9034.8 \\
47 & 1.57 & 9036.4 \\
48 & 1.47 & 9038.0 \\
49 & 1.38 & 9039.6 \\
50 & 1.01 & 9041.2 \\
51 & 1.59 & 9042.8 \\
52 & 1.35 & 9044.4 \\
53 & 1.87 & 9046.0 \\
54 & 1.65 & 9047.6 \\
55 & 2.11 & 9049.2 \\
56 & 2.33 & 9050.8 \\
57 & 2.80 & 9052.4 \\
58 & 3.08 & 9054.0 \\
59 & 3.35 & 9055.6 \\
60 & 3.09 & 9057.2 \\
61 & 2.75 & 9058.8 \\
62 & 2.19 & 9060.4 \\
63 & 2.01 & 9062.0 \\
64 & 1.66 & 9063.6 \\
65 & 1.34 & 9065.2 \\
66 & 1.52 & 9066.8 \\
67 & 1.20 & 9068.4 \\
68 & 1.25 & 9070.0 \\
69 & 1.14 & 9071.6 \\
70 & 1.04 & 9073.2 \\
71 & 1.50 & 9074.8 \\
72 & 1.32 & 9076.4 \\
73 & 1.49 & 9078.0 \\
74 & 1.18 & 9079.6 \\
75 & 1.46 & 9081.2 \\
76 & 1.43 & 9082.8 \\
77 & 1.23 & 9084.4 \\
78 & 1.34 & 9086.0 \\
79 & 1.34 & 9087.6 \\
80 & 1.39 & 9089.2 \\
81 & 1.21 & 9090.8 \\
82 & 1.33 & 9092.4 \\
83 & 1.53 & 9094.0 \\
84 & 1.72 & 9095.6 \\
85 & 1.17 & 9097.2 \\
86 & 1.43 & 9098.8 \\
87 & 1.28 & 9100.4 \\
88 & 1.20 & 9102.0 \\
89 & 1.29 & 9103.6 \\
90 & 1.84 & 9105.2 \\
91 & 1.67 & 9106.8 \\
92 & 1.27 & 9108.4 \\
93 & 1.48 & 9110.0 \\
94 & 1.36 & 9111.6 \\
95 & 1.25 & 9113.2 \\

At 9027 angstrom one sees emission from Halpha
